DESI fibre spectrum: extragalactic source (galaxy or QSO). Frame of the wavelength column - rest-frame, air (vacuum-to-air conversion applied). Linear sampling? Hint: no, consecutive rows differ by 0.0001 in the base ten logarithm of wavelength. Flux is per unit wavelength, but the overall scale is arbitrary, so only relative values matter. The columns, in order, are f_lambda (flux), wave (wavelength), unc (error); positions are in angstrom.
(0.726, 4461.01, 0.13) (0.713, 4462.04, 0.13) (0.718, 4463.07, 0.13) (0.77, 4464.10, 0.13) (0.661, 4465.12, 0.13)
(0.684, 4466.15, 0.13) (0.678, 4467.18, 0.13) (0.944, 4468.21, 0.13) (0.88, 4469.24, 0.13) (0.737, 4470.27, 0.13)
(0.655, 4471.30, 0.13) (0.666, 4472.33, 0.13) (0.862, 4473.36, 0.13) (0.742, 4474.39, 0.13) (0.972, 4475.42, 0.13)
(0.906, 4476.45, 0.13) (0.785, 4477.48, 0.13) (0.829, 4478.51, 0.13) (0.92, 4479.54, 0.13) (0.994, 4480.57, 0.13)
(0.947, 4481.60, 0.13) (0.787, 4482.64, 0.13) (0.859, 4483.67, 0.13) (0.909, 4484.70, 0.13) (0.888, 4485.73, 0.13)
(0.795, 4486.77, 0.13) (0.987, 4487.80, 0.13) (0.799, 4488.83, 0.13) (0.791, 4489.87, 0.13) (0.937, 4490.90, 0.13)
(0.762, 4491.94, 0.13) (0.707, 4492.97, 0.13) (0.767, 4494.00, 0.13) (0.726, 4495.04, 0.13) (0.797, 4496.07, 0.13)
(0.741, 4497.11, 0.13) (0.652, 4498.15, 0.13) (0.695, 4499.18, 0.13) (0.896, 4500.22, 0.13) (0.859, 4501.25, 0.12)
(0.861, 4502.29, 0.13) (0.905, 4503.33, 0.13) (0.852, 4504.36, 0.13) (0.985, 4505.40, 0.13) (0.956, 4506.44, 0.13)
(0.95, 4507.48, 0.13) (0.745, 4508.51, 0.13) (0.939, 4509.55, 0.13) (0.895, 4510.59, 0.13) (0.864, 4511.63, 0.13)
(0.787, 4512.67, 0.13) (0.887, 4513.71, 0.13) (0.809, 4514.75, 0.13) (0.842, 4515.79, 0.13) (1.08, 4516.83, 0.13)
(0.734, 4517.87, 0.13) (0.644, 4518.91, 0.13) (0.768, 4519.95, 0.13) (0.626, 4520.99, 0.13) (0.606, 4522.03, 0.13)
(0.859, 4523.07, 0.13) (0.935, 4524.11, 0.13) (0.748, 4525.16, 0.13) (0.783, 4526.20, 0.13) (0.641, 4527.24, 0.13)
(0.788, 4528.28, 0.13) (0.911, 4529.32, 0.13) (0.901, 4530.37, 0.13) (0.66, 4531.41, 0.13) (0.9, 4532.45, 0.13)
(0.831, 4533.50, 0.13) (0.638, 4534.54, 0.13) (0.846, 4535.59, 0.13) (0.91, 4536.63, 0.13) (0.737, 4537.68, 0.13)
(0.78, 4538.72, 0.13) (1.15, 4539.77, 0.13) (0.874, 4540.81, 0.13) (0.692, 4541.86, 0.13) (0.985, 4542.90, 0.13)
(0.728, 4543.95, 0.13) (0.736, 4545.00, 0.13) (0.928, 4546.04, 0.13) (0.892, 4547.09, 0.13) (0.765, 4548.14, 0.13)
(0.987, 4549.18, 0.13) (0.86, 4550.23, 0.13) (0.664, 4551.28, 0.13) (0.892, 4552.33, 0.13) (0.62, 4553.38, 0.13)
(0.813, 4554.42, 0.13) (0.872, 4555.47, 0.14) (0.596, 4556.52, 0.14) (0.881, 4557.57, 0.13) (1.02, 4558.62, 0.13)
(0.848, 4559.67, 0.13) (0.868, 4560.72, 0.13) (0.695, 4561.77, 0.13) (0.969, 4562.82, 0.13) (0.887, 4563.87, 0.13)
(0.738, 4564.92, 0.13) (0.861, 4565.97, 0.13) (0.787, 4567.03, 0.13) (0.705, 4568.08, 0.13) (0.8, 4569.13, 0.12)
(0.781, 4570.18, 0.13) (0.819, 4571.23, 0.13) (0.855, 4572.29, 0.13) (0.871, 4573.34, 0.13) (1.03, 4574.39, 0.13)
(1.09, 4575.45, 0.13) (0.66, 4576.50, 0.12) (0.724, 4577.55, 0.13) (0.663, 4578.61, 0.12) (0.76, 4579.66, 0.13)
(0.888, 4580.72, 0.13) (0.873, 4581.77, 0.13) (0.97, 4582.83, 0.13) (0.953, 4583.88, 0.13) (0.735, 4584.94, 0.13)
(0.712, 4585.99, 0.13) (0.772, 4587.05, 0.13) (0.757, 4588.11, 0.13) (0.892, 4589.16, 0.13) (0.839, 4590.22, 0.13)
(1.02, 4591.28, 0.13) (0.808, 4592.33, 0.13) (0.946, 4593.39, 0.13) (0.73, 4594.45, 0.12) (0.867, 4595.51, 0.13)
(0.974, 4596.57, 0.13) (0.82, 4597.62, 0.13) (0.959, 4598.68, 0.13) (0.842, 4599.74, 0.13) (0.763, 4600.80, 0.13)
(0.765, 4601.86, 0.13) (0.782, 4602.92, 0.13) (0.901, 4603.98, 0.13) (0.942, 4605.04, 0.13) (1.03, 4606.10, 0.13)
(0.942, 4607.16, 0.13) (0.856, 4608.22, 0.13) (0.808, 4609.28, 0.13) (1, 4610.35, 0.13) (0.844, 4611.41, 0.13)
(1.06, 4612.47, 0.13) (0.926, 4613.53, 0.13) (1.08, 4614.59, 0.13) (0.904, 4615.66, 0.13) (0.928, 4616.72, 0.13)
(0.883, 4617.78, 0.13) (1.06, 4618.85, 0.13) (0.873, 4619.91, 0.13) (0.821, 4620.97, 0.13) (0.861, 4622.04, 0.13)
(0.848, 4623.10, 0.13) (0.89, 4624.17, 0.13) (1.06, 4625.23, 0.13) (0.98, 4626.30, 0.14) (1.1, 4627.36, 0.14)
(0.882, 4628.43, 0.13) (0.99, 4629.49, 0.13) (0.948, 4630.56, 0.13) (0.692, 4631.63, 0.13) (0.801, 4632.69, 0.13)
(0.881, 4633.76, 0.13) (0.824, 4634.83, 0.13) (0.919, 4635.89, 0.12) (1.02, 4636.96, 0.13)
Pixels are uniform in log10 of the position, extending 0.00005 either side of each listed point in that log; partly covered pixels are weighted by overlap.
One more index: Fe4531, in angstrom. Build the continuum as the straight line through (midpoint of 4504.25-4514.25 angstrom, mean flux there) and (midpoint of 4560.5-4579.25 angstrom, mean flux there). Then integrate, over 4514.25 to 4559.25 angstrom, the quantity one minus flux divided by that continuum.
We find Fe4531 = 2.3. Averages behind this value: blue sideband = 0.887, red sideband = 0.821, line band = 0.813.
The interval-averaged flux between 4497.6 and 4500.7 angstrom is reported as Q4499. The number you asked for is 0.745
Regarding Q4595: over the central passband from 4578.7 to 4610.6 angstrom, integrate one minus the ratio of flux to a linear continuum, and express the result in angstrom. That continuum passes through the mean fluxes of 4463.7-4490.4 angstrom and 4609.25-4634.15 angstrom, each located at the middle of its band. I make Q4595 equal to 1.6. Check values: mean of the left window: 0.825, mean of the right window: 0.924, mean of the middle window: 0.86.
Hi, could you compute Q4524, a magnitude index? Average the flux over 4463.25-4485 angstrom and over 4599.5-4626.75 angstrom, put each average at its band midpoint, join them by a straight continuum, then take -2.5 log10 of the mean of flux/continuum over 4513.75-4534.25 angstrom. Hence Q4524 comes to 0.07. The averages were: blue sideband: 0.816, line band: 0.794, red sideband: 0.91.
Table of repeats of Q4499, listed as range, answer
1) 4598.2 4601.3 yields 0.853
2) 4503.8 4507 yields 0.931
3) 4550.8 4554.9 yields 0.748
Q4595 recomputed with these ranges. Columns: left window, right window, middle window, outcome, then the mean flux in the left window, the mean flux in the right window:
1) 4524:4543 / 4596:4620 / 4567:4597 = 1.44 angstrom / 0.821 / 0.911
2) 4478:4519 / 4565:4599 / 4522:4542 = 0.64 angstrom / 0.847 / 0.839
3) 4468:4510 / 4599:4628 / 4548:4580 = 2.37 angstrom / 0.838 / 0.917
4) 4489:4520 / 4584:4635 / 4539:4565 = 0.48 angstrom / 0.828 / 0.888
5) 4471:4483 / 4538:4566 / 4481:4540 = 1.10 angstrom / 0.843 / 0.836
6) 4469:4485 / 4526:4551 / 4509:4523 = 0.42 angstrom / 0.839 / 0.829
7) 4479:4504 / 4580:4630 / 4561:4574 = 0.86 angstrom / 0.833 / 0.896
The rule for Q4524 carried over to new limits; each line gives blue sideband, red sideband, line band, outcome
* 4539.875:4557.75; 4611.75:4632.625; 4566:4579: 0.05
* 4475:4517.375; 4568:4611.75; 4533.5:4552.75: 0.02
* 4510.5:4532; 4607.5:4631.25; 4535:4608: 0.03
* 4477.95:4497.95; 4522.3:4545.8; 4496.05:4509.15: -0.01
